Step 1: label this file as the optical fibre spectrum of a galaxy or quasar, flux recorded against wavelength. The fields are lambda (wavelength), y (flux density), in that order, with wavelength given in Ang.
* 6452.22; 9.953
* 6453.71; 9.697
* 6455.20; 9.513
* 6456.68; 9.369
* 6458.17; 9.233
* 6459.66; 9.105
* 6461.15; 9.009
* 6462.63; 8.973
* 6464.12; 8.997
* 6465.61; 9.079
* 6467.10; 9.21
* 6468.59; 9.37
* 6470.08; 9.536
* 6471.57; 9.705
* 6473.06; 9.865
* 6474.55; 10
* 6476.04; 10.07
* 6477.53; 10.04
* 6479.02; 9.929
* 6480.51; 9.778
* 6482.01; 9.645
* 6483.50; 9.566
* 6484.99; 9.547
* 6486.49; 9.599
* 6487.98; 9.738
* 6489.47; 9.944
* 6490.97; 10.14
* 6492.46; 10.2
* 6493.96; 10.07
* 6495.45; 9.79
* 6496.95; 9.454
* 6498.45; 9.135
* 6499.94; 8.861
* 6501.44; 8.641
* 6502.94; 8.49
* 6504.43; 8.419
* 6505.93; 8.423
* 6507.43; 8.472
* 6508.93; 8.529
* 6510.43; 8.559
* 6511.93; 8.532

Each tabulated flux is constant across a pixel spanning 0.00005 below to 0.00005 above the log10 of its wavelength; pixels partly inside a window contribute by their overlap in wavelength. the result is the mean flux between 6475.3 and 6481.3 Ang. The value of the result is 9.95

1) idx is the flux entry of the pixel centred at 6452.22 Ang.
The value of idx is 9.953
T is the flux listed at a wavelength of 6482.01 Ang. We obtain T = 9.645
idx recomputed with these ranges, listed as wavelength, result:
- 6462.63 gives 8.973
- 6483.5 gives 9.566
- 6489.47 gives 9.944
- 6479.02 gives 9.929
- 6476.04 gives 10.07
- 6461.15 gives 9.009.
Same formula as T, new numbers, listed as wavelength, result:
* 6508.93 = 8.529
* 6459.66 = 9.105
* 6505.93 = 8.423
